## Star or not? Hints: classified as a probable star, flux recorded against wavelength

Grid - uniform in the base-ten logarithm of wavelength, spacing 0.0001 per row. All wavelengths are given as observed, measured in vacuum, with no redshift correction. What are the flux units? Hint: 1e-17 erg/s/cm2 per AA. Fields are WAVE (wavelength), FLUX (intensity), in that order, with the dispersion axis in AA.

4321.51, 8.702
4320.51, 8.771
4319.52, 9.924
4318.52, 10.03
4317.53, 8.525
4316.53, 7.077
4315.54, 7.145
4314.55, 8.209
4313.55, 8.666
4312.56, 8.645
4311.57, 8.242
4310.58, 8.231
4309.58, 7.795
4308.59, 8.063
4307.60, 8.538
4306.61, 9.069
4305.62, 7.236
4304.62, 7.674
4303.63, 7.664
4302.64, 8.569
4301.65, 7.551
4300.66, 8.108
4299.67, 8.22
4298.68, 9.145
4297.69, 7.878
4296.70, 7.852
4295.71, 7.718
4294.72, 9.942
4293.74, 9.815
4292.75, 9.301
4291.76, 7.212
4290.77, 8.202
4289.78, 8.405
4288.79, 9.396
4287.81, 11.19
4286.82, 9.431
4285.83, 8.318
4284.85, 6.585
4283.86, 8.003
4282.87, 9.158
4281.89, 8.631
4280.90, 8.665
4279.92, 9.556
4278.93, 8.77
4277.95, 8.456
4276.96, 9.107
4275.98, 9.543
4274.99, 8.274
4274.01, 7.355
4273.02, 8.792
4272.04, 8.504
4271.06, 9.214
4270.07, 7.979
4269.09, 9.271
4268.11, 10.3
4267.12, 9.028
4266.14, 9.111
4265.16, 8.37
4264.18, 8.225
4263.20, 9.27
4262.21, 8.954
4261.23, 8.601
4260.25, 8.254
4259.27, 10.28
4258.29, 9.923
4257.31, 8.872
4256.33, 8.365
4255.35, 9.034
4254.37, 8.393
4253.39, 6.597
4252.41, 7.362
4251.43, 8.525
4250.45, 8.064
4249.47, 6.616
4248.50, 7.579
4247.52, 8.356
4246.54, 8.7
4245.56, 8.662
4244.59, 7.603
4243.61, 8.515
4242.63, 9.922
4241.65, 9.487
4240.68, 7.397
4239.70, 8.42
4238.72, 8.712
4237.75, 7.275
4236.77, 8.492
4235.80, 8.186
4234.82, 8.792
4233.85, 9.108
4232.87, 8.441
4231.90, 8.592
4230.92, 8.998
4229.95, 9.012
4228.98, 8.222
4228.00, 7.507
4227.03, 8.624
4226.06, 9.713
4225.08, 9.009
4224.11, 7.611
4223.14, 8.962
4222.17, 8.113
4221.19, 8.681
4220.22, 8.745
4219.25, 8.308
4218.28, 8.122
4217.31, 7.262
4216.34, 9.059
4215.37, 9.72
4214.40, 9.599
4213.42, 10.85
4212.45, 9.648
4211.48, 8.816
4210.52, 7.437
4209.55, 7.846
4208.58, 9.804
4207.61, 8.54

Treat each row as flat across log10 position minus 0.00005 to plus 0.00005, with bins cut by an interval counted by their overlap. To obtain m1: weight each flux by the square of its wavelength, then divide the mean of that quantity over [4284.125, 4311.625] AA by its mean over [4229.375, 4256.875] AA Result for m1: 1.0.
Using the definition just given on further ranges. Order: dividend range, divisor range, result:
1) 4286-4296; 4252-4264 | 1.06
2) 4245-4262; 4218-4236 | 0.99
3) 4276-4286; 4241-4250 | 1.04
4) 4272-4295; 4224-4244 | 1.05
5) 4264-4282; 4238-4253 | 1.08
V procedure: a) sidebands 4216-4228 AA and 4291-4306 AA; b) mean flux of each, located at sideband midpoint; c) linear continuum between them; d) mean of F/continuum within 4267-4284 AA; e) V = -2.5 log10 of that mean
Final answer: -0.06 mag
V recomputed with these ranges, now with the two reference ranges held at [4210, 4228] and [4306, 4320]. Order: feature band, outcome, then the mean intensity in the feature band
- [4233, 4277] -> 0.01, 8.56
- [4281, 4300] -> -0.02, 8.66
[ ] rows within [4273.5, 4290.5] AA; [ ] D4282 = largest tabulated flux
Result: 11.19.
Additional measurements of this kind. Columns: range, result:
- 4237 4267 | 10.28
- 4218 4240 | 9.713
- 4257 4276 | 10.3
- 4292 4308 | 9.942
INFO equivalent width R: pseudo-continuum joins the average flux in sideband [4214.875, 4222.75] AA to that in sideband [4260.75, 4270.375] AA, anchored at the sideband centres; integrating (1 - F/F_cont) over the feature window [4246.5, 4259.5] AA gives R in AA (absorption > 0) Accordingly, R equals 0.79 AA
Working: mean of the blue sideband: 8.51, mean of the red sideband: 8.93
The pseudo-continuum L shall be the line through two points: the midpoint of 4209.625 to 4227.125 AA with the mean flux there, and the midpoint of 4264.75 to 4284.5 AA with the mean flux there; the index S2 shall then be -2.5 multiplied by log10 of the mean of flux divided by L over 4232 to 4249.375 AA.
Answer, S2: 0.05 mag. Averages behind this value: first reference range 8.78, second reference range 8.79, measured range 8.41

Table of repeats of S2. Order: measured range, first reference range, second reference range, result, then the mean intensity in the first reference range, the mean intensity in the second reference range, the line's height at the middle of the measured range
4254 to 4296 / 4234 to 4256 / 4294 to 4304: -0.07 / 8.23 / 8.32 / 8.28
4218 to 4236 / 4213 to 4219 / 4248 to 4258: 0.02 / 9.04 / 7.98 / 8.73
